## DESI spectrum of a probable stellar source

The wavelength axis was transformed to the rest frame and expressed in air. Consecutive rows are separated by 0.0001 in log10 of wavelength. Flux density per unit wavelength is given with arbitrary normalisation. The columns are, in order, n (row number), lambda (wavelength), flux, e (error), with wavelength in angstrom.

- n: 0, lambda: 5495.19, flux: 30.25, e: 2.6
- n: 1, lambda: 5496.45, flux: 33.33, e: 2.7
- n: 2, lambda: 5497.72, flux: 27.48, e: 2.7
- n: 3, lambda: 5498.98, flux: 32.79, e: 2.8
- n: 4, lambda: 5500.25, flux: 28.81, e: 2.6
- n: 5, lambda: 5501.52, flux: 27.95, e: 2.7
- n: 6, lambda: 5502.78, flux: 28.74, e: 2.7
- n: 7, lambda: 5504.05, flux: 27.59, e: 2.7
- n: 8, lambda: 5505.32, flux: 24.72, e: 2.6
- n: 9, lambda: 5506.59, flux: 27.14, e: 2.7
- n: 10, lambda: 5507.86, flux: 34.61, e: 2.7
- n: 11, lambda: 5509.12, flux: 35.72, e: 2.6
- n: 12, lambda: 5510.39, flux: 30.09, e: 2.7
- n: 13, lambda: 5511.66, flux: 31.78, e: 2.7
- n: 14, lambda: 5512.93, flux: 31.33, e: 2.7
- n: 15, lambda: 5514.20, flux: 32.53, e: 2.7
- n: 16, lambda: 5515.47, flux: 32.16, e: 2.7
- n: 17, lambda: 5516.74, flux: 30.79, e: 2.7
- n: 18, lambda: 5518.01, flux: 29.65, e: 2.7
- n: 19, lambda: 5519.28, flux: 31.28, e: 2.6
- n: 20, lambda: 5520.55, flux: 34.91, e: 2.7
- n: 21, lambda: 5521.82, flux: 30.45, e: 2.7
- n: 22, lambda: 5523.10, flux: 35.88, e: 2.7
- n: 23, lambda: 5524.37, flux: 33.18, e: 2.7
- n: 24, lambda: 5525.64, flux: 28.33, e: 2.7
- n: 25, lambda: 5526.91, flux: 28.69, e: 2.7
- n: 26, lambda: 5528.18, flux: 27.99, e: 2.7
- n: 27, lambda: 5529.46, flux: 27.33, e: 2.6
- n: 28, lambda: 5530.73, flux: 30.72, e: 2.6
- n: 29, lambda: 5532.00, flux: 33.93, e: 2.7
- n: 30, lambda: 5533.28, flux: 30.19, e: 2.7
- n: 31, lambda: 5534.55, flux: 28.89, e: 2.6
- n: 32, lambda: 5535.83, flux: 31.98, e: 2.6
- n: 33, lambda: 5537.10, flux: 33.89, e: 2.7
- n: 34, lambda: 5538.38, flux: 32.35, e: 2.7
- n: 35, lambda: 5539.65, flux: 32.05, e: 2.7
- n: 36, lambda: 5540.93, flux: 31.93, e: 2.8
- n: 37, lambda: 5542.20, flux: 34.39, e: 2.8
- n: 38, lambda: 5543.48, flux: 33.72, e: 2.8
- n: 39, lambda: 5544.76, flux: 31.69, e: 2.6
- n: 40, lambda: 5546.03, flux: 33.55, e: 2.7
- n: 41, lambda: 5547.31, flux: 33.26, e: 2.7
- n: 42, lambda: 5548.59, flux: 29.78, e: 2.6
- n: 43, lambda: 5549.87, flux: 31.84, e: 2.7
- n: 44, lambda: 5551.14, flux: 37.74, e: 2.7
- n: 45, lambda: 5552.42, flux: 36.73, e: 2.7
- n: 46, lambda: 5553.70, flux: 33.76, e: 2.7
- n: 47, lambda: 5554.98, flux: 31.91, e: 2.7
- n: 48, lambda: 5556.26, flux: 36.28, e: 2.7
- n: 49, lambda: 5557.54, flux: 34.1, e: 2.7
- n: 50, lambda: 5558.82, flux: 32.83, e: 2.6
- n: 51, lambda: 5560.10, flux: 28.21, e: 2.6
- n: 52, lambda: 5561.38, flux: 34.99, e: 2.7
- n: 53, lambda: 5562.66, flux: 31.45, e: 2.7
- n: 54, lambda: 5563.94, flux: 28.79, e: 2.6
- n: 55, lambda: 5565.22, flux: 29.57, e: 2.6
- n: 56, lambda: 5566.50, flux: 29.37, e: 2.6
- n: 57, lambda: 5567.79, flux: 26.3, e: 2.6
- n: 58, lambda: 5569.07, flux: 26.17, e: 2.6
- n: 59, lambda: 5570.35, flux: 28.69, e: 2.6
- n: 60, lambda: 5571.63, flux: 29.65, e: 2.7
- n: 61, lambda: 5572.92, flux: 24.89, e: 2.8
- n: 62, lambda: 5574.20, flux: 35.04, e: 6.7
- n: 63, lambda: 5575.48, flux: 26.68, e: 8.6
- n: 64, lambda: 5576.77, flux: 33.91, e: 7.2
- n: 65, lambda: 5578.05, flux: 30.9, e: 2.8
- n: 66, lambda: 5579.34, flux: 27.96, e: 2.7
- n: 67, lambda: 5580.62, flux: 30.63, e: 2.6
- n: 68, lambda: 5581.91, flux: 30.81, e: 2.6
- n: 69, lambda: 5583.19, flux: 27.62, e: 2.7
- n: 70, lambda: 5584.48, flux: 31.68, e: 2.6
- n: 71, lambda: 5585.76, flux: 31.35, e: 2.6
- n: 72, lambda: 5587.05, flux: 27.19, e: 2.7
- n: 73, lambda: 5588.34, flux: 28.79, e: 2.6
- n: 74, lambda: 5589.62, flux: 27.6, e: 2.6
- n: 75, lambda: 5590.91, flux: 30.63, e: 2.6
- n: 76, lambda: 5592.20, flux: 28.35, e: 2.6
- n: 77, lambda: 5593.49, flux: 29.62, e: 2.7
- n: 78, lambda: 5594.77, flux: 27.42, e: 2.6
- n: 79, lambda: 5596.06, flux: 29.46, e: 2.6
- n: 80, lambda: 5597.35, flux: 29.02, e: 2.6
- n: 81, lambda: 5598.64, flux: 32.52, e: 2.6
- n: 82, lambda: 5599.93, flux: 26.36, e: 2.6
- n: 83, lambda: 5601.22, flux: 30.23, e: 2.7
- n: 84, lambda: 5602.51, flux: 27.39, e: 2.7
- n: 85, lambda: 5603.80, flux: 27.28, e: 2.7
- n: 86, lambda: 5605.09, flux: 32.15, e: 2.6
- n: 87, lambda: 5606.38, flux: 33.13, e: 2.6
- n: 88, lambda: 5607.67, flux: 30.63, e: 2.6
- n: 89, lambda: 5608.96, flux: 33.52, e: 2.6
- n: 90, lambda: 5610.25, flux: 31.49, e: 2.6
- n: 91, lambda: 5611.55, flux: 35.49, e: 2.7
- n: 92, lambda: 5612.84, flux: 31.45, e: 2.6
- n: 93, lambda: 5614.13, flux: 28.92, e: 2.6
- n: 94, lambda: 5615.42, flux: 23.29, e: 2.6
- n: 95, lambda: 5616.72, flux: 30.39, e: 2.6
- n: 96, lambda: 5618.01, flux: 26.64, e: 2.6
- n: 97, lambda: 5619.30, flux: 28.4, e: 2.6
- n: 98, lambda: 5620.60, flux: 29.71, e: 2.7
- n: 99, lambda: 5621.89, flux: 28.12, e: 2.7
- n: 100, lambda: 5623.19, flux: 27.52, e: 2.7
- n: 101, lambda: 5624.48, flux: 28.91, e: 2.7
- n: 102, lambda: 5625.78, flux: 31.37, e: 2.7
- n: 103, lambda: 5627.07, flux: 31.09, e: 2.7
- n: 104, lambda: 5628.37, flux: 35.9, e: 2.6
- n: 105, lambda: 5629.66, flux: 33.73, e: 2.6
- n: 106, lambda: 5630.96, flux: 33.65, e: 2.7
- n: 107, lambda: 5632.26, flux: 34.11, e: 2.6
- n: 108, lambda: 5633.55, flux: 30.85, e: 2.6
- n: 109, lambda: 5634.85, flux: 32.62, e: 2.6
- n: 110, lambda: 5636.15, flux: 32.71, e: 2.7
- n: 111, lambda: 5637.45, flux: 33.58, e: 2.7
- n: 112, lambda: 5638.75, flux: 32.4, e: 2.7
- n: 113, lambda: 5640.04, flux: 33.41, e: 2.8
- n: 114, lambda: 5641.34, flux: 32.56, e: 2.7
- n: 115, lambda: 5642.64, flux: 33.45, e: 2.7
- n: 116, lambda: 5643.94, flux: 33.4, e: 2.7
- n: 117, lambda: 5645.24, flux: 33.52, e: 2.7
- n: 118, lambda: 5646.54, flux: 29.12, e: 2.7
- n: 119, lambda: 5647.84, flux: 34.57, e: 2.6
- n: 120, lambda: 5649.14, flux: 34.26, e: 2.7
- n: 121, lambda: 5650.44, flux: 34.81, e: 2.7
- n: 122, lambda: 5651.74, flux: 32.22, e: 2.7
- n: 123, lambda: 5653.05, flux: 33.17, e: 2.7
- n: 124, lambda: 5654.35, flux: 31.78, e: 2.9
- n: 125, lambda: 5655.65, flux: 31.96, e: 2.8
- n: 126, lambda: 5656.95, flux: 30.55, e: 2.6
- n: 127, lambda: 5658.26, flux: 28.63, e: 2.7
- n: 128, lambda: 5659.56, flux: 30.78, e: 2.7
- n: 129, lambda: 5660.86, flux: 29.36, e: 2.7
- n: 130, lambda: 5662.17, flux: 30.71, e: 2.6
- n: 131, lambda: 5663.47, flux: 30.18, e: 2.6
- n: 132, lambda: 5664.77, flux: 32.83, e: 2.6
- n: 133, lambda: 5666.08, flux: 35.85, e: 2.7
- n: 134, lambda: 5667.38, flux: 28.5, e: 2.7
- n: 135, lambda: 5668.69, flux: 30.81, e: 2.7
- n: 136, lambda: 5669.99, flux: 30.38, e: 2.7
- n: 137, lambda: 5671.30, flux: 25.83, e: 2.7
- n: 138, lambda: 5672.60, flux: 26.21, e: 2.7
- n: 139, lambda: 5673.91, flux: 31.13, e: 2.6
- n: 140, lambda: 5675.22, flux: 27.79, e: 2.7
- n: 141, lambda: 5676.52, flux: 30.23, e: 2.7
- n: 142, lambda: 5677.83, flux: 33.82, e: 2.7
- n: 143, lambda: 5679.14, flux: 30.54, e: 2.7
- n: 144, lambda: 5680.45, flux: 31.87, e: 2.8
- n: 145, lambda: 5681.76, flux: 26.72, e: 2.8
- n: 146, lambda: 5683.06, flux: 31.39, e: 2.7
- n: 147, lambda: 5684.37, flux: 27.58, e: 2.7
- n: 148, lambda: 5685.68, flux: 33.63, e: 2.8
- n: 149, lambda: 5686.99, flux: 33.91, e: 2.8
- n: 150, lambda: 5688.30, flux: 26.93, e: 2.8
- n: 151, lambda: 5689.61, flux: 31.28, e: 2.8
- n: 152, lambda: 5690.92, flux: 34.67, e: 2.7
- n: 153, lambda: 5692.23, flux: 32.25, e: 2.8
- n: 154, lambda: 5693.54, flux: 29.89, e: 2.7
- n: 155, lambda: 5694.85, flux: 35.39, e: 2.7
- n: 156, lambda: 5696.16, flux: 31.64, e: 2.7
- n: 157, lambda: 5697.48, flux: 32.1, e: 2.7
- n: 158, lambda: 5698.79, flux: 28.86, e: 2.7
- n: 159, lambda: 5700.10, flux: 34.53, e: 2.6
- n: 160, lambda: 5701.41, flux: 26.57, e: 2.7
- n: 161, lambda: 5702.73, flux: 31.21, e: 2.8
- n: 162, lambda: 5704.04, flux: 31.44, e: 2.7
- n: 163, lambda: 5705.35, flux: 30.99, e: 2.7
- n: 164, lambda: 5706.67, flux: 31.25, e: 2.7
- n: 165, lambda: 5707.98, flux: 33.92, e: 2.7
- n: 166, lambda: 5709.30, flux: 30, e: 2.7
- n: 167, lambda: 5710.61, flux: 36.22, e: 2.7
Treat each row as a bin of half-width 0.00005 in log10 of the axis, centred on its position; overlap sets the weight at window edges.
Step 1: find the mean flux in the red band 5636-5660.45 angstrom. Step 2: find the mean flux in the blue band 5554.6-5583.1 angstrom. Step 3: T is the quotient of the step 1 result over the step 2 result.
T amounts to 1.1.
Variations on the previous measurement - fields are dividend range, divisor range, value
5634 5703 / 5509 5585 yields 1.00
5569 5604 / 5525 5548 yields 0.93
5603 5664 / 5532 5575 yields 0.99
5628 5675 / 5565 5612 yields 1.07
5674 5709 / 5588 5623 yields 1.05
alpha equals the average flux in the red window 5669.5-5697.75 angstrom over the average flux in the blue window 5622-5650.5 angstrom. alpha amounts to 0.94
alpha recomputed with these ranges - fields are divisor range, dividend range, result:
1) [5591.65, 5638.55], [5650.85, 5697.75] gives 1.01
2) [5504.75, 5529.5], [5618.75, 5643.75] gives 1.03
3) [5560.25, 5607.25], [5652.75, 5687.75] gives 1.03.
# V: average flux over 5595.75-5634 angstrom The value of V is 30.4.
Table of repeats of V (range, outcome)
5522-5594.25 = 31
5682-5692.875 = 31.3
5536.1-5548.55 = 32.8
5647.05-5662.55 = 31.9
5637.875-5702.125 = 31.3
